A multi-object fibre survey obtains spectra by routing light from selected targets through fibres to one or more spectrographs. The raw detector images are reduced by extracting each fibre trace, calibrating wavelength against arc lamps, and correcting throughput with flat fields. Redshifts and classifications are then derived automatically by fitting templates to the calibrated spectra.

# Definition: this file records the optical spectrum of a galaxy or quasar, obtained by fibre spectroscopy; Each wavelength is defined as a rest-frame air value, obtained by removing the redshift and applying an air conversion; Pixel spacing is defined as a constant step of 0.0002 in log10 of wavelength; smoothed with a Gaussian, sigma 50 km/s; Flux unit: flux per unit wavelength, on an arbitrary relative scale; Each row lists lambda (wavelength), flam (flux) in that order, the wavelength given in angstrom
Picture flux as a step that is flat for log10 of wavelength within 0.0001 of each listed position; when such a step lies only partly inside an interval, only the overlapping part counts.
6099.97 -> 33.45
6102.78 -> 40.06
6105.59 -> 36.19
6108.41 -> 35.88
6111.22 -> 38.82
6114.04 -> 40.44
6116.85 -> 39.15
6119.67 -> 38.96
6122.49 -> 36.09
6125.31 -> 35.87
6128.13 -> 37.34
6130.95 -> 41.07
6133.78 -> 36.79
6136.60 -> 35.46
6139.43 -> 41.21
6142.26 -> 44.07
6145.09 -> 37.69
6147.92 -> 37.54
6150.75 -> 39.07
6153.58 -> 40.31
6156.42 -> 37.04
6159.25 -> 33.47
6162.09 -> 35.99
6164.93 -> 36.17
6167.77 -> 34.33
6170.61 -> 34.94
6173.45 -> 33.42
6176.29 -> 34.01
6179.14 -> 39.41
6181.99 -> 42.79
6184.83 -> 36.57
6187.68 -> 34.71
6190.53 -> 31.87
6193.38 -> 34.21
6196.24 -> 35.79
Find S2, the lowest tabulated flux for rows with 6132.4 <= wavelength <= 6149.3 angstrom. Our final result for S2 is 35.46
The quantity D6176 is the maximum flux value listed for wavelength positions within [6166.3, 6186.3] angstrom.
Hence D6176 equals 42.79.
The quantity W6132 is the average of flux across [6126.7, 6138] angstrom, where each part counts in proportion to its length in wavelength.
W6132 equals 37.7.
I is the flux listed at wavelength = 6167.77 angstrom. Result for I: 34.33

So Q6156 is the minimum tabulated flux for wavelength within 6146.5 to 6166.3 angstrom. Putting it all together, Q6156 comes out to 33.47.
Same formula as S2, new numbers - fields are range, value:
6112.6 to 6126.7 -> 35.87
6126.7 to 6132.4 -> 37.34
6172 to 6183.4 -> 33.42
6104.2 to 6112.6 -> 35.88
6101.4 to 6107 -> 36.19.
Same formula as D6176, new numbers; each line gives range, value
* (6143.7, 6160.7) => 40.31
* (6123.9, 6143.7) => 44.07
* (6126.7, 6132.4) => 41.07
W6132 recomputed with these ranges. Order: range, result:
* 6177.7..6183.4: 41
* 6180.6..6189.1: 38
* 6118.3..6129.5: 37.1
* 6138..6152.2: 39.9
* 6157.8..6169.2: 35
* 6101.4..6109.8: 37.3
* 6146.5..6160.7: 37.5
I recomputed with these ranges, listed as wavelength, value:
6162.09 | 35.99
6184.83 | 36.57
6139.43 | 41.21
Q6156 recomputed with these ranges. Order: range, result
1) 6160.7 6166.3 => 35.99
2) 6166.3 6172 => 34.33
